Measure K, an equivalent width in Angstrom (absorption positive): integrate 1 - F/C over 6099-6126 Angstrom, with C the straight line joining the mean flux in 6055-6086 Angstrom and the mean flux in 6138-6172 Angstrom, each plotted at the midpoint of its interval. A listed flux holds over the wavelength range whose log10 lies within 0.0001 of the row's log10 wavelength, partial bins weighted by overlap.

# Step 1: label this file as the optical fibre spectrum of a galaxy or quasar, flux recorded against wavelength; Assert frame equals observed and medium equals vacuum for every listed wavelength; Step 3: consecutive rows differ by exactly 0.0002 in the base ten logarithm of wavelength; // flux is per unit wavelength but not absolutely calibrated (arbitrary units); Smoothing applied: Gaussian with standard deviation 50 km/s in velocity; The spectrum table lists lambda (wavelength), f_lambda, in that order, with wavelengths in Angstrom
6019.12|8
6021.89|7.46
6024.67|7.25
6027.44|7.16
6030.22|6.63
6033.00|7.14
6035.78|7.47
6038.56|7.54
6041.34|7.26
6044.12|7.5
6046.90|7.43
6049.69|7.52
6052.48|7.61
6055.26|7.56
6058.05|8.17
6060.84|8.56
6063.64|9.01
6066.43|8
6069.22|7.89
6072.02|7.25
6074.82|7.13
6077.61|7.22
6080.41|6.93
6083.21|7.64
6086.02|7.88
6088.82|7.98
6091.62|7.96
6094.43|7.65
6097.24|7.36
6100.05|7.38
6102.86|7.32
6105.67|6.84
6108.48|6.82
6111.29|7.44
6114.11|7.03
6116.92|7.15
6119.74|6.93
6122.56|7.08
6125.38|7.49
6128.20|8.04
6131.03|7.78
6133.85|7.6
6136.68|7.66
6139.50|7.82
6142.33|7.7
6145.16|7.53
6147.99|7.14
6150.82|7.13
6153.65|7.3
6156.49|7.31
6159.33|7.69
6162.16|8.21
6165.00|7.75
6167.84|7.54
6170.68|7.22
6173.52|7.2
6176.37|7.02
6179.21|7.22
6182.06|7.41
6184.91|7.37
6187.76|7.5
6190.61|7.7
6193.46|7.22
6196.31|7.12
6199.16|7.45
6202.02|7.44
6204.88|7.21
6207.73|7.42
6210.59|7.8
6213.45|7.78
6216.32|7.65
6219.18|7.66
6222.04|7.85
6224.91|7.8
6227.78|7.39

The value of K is 1.8 Angstrom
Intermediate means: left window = 7.77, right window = 7.53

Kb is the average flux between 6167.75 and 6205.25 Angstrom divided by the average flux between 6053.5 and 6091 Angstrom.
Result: 0.94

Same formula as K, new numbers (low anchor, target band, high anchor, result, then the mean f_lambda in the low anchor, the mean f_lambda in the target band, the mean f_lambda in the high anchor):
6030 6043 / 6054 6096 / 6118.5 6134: -2.4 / 7.27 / 7.79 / 7.48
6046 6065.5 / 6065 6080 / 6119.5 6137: 0.8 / 7.99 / 7.47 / 7.54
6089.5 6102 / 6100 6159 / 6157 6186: 1.3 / 7.6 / 7.36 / 7.46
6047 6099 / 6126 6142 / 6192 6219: -0.3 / 7.73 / 7.76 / 7.47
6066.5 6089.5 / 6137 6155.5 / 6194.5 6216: 0.1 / 7.5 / 7.45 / 7.47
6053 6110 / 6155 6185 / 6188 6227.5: 0.5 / 7.63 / 7.45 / 7.54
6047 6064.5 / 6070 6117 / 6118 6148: 2.5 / 7.99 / 7.36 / 7.54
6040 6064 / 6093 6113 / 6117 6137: 0.9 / 7.8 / 7.25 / 7.48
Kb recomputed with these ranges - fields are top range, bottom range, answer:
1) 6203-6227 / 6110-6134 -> 1.03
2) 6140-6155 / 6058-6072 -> 0.90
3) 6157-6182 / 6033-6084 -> 0.98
